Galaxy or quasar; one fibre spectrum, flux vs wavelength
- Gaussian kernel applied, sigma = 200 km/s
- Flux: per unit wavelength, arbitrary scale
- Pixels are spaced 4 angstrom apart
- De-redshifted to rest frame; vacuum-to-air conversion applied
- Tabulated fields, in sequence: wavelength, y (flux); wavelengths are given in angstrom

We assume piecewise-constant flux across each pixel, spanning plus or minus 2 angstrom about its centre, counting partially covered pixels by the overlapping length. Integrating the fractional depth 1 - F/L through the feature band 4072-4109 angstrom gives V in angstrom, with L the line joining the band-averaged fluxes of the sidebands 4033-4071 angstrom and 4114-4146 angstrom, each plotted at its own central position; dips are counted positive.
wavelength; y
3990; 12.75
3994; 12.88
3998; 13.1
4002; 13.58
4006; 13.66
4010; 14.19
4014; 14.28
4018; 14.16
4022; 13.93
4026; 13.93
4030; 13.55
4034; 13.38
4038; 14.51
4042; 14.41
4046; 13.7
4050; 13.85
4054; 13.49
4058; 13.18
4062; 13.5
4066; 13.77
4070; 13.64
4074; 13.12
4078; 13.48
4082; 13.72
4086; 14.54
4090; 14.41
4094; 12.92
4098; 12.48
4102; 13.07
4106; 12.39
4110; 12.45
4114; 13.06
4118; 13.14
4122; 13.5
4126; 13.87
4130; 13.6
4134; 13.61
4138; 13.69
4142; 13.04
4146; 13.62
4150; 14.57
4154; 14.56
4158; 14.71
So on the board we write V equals 0.8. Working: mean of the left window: 13.8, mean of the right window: 13.5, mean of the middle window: 13.3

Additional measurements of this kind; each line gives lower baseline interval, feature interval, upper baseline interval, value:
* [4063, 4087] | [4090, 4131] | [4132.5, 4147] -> 1.4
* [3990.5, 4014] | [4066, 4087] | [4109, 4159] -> -0.1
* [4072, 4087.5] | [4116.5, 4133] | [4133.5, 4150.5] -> 0.1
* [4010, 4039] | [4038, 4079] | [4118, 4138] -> 0.5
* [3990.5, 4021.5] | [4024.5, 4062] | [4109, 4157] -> -0.3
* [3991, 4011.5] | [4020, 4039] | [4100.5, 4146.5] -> -0.6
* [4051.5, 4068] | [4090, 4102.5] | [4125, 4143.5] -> 0.4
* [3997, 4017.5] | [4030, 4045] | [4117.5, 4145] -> -0.3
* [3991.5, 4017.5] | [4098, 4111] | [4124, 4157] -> 1.1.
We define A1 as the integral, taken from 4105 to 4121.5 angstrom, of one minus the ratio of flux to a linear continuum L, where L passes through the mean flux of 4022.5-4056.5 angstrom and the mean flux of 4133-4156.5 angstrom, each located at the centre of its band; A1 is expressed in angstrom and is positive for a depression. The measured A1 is 1.2 angstrom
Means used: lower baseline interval 13.8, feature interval 12.8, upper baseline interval 13.9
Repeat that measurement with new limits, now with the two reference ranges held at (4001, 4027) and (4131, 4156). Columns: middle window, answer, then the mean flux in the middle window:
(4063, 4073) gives 0.2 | 13.6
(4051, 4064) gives 0.5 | 13.4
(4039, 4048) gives -0.1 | 14.1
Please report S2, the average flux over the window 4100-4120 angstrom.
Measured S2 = 12.8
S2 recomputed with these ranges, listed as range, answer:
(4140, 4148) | 13.3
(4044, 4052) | 13.8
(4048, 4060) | 13.5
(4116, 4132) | 13.5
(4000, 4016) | 13.9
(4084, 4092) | 14.5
